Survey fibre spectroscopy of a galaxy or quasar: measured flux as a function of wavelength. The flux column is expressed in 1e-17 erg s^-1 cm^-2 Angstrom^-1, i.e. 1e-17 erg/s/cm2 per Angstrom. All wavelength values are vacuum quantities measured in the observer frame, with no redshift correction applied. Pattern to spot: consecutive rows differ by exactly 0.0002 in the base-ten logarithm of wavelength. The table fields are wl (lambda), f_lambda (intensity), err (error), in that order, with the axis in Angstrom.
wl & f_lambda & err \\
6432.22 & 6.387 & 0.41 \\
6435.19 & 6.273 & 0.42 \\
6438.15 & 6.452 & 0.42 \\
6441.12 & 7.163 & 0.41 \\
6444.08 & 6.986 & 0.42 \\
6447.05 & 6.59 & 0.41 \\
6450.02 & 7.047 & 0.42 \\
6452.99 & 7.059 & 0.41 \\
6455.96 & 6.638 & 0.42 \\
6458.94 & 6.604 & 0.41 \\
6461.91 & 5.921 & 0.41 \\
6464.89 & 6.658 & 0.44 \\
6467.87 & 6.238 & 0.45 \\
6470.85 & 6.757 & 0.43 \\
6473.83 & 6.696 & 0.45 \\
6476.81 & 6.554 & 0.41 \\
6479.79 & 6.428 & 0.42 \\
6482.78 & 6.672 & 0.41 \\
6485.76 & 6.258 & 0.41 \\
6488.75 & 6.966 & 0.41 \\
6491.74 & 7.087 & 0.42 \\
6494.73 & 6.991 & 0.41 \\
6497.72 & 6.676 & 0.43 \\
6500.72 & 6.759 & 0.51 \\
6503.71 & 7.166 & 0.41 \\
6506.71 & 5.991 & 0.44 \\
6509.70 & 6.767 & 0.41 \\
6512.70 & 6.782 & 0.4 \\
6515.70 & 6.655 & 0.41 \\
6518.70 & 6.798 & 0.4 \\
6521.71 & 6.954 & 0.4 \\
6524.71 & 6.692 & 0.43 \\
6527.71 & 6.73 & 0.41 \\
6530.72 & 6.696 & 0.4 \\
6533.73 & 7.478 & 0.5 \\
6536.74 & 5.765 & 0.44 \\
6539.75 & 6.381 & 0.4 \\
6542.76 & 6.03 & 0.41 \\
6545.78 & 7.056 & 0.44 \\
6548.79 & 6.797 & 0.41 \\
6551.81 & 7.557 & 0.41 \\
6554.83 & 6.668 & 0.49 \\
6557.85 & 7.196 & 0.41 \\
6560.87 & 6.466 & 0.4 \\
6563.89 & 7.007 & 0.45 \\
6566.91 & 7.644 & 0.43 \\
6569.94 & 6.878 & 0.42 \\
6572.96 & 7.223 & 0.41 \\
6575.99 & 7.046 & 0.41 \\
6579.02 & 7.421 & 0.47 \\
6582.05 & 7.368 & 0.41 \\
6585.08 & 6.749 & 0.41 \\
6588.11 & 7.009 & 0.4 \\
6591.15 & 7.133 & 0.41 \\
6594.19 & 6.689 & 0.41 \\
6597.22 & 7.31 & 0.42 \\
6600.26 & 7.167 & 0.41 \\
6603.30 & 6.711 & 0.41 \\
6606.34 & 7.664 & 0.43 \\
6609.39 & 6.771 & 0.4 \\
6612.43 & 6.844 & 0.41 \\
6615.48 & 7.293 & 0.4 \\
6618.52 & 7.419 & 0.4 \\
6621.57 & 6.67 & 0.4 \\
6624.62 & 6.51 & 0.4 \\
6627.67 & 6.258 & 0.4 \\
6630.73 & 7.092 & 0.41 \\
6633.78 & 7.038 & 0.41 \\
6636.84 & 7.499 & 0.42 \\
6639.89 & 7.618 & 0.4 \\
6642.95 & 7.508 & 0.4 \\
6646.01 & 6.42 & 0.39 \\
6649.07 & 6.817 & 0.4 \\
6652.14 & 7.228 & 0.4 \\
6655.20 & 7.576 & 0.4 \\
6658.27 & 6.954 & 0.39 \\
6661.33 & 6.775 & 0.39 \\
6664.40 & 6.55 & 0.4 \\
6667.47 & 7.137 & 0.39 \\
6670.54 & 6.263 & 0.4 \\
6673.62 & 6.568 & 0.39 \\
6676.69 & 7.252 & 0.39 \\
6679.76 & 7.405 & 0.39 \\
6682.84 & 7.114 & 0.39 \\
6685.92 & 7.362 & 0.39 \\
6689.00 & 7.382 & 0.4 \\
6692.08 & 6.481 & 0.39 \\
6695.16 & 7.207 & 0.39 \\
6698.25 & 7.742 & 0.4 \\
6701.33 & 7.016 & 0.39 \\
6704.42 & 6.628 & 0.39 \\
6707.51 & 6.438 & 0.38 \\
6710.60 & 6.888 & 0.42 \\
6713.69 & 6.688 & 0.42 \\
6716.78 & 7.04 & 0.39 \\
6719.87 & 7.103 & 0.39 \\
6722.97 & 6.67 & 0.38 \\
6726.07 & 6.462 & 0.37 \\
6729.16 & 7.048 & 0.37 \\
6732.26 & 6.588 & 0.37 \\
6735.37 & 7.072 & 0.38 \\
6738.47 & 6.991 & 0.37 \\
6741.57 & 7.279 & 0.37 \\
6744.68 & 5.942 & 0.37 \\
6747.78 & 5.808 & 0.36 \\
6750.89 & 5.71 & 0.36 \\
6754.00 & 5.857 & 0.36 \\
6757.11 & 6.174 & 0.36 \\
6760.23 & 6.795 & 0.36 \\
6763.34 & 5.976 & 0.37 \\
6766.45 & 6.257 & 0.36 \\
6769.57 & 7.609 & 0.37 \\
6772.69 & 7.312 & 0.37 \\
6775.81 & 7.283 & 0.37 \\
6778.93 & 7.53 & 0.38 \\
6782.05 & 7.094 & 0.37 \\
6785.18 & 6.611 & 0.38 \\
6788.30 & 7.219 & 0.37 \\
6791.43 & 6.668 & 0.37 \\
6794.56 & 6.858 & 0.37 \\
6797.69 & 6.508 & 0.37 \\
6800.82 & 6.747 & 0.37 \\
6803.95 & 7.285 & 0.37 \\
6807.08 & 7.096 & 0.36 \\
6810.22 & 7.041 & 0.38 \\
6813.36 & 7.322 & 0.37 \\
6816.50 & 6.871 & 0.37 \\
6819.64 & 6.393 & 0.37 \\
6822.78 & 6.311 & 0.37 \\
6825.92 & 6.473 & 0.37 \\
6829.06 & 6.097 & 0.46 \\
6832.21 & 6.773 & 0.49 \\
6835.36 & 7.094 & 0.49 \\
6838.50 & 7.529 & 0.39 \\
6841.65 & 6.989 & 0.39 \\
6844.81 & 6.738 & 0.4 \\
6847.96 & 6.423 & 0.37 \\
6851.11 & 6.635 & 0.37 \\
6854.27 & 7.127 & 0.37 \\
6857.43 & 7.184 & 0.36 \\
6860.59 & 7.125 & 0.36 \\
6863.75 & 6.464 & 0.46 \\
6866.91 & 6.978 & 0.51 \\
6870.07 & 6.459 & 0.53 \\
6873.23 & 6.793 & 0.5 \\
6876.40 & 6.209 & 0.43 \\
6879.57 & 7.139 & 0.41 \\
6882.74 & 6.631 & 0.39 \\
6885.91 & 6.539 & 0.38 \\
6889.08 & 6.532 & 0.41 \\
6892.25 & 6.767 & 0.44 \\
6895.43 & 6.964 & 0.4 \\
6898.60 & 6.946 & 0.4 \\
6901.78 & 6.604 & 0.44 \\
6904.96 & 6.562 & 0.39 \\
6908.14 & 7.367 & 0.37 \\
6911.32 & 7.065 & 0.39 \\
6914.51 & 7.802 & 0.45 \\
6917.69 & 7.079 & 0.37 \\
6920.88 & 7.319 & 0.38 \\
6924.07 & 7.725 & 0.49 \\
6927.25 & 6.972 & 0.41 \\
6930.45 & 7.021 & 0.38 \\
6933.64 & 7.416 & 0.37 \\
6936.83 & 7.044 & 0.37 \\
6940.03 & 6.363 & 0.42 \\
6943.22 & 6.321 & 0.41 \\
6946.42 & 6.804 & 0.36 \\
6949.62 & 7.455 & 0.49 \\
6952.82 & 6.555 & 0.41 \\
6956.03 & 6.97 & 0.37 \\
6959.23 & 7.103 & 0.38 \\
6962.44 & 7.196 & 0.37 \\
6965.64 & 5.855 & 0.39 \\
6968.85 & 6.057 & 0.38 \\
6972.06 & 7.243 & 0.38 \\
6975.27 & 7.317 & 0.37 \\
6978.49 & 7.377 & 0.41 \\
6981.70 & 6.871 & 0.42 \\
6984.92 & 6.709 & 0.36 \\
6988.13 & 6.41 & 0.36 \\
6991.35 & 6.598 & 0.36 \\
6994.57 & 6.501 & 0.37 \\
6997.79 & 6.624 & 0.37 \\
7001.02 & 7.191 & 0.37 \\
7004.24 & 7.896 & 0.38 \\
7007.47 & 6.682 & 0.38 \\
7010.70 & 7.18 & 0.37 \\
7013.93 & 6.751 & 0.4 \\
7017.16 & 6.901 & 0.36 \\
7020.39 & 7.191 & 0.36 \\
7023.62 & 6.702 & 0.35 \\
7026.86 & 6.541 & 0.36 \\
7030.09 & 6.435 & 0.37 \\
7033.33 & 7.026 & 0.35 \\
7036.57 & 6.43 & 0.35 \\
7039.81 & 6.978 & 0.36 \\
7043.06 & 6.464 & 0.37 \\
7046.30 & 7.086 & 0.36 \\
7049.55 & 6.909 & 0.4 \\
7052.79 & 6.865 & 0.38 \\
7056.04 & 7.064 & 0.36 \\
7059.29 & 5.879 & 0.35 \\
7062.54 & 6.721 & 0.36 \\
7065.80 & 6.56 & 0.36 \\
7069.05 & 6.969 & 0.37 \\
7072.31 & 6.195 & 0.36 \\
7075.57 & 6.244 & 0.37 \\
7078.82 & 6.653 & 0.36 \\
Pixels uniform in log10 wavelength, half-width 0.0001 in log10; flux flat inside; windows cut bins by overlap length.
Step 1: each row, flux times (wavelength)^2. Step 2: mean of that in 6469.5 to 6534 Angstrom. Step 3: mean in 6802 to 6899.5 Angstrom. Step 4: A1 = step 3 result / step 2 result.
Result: 1.1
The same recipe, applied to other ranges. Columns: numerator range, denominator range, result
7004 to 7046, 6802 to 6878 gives 1.06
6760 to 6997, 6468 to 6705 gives 1.08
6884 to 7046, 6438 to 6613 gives 1.15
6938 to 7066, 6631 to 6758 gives 1.08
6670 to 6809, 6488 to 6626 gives 1.04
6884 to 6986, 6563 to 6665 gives 1.08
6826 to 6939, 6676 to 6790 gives 1.06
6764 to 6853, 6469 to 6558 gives 1.12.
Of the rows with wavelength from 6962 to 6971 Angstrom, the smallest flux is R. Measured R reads 5.855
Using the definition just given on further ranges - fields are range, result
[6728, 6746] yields 5.942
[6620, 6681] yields 6.258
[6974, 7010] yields 6.41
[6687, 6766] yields 5.71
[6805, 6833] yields 6.097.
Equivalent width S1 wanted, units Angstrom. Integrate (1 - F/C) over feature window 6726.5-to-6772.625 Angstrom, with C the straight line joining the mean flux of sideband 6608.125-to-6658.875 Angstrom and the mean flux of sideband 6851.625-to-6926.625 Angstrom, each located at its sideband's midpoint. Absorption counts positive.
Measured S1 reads 3.0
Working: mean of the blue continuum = 7.03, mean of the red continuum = 6.93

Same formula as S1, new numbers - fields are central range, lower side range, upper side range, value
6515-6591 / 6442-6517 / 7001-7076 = -2.3 Angstrom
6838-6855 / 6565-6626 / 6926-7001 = 0.1 Angstrom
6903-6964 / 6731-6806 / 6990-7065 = -2.5 Angstrom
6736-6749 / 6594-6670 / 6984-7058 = 0.7 Angstrom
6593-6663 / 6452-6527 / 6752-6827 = -3.2 Angstrom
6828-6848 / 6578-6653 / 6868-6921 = 0.1 Angstrom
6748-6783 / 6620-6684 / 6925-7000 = 1.3 Angstrom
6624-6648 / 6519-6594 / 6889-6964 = -0.3 Angstrom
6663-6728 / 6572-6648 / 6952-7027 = 0.8 Angstrom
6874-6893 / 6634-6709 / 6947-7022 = 0.8 Angstrom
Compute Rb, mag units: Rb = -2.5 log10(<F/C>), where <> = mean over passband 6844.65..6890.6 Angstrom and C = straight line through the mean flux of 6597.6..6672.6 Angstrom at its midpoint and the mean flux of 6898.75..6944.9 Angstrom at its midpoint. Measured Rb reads 0.048 mag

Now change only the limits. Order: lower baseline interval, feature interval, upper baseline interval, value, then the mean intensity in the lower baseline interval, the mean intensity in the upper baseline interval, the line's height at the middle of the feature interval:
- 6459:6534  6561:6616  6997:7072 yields -0.06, 6.68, 6.82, 6.7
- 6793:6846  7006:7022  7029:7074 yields -0.04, 6.83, 6.69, 6.71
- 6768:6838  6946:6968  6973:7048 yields 0.01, 6.93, 6.87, 6.88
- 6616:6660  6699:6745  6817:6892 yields 0.01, 7.05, 6.73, 6.92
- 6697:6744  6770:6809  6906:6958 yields -0.01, 6.89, 7.07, 6.95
